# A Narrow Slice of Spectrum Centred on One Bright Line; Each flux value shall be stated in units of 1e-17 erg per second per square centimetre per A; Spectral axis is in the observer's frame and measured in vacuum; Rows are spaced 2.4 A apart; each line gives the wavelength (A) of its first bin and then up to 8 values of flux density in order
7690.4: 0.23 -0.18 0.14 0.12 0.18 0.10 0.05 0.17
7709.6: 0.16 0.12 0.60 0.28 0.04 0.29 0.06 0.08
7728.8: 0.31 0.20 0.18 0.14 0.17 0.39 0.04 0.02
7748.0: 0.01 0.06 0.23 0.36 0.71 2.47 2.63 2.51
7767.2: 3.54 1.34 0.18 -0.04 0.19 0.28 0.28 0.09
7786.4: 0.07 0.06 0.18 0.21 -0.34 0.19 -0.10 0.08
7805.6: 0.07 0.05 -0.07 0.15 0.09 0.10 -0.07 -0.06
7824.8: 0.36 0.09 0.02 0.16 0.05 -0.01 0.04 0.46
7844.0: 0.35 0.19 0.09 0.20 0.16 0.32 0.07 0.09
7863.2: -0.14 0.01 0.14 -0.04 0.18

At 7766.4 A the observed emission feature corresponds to [O II]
